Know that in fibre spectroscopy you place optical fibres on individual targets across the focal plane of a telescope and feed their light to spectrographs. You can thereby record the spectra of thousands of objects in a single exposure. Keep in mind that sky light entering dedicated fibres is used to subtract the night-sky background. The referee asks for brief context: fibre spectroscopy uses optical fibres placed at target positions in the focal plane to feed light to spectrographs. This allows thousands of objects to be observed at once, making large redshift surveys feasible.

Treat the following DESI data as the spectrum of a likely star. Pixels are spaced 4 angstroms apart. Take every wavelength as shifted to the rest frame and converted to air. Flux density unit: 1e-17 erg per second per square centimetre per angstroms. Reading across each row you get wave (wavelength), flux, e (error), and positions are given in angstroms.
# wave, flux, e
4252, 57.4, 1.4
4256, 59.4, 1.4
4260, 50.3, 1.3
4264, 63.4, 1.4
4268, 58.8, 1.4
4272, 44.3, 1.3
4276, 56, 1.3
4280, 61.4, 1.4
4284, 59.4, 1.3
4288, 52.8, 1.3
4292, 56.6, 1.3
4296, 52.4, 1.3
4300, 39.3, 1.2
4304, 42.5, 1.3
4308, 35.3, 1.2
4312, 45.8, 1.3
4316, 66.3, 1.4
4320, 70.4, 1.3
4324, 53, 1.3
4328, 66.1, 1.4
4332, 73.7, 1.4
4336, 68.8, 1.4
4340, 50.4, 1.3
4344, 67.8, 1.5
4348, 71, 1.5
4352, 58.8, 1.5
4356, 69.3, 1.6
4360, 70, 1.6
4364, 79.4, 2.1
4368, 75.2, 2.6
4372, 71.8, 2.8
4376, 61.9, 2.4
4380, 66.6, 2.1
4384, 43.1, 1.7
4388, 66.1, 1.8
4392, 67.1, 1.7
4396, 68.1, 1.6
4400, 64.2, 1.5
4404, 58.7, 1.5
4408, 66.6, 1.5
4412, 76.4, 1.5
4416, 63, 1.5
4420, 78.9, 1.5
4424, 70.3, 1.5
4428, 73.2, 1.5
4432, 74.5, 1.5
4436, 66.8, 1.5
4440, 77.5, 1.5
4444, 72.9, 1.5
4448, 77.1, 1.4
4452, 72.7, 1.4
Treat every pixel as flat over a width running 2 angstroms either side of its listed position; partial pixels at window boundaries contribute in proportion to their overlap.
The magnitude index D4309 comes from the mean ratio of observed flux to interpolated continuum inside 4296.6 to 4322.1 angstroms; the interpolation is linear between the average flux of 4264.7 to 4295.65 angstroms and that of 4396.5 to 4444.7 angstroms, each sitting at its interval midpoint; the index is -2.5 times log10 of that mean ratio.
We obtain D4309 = 0.18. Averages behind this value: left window 55.8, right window 70.1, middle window 50.1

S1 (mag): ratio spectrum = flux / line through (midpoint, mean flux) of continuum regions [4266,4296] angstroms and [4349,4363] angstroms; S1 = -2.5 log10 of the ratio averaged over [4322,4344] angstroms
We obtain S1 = 0.01 mag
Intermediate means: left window 55.4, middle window 62.9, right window 67.3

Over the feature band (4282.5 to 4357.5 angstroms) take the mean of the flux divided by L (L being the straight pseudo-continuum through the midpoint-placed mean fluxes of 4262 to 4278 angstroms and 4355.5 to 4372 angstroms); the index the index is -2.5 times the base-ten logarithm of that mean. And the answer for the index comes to 0.134 mag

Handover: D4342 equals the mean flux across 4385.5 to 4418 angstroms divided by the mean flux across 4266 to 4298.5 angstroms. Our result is 1.2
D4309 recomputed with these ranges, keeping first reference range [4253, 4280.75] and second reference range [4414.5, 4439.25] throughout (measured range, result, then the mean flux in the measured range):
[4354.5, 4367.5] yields -0.127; 73.3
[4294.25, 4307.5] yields 0.336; 43.5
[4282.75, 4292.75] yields 0.040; 56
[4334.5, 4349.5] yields -0.013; 64.1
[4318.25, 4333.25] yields -0.061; 65.3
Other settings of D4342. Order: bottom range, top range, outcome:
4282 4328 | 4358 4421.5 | 1.27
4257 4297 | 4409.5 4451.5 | 1.31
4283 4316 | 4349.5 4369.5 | 1.44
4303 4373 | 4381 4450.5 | 1.08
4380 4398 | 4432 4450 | 1.19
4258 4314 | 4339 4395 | 1.28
